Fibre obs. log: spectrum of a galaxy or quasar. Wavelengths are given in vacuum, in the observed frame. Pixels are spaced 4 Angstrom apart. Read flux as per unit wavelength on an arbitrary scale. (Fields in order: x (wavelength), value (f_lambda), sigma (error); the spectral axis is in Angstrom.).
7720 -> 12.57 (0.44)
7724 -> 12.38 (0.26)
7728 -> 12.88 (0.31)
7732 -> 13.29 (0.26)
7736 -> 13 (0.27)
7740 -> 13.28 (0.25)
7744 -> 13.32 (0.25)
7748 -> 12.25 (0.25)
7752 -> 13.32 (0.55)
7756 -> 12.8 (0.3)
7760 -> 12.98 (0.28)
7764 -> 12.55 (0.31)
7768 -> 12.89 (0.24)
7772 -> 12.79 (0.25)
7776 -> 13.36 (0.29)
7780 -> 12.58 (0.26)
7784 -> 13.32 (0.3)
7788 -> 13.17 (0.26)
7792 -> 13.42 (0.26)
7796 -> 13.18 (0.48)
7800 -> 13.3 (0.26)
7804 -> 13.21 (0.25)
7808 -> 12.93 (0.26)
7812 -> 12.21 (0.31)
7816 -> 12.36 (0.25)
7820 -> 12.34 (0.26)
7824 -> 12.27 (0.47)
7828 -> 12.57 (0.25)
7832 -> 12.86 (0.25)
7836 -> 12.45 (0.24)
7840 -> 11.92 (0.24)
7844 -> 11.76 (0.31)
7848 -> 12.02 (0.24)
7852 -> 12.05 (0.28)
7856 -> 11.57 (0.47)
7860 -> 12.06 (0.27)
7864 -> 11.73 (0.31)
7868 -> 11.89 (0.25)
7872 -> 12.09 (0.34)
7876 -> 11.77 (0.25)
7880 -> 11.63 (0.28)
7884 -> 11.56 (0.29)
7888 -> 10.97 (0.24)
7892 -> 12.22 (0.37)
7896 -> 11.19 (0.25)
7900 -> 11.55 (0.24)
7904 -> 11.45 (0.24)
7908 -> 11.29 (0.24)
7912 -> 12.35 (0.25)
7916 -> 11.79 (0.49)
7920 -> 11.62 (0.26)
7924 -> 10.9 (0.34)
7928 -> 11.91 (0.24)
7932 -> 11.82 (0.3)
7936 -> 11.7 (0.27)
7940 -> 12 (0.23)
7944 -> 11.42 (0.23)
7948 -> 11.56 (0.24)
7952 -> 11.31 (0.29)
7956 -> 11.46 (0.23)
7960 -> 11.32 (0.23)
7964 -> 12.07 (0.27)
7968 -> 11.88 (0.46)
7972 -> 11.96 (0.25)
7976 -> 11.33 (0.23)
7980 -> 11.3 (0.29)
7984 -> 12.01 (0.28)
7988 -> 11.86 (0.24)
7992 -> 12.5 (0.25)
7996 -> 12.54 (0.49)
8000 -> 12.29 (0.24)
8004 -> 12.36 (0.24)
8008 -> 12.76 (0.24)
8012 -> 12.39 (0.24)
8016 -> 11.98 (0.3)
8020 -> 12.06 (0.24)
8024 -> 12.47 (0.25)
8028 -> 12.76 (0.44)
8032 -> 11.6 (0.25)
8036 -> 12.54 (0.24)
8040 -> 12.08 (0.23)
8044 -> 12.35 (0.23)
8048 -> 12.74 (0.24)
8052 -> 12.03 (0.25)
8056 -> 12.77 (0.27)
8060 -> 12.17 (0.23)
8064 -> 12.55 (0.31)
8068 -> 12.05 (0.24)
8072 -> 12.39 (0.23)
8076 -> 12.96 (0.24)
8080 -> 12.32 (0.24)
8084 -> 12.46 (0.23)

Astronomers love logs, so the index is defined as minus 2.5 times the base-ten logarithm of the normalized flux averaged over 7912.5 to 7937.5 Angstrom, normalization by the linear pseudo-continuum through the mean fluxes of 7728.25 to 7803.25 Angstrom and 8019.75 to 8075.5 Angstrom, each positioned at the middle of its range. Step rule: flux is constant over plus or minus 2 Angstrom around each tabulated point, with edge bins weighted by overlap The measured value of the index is 0.09 mag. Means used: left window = 13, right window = 12.4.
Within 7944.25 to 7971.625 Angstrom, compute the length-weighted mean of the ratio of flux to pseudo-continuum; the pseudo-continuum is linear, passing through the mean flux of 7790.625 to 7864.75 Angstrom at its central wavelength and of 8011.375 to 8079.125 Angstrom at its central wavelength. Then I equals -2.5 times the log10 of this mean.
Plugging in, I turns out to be 0.07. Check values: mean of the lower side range 12.4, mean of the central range 11.6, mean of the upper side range 12.3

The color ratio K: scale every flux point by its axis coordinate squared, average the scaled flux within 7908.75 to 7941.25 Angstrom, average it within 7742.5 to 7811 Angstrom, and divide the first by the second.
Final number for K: 0.94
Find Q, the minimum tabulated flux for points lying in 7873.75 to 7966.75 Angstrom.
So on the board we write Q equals 10.9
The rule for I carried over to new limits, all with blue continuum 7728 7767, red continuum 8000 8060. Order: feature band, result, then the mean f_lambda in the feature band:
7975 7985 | 0.08 mag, 11.5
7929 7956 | 0.08 mag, 11.6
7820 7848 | 0.04 mag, 12.3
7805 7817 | 0.02 mag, 12.6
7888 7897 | 0.09 mag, 11.6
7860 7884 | 0.08 mag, 11.8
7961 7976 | 0.06 mag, 11.8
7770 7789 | -0.01 mag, 13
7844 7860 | 0.07 mag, 11.9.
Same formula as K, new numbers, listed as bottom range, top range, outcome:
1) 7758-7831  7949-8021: 0.98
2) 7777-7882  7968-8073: 1.03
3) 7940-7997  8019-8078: 1.07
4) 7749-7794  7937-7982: 0.94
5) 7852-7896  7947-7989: 1.02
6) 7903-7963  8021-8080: 1.10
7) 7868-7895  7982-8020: 1.08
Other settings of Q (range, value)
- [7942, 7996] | 11.3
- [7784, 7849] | 11.76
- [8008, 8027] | 11.98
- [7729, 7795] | 12.25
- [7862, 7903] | 10.97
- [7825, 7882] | 11.57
